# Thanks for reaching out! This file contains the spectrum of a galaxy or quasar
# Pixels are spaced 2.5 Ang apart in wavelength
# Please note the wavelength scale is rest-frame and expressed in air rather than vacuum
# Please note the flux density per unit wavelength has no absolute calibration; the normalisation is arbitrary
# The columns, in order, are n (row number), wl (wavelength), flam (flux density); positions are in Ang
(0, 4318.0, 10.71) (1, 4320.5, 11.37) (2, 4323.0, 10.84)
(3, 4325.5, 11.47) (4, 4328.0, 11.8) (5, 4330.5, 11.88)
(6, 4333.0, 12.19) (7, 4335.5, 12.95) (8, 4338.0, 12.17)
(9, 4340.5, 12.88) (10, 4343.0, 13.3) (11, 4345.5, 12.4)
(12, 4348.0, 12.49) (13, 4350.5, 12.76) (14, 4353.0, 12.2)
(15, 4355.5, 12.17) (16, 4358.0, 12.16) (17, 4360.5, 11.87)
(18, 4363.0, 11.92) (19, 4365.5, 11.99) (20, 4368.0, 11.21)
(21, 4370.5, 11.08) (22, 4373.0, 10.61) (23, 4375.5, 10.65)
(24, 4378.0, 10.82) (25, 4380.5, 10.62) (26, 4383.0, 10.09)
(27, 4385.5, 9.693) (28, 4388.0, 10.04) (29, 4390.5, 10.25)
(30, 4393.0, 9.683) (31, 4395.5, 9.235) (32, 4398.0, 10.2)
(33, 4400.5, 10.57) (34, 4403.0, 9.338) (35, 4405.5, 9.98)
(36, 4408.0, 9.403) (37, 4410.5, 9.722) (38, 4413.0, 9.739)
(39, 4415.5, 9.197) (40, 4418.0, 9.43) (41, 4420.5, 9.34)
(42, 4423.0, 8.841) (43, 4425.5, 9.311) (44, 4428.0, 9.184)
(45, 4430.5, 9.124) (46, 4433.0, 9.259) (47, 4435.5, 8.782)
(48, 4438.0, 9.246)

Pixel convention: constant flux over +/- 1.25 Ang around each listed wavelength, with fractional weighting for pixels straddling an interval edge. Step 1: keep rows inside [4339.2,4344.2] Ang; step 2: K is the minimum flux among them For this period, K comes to 12.88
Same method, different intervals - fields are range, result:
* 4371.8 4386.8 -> 9.693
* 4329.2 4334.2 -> 11.88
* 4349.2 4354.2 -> 12.2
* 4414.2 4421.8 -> 9.197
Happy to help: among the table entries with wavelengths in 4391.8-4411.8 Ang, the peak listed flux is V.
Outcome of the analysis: 10.57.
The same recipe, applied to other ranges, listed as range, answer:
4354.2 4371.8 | 12.17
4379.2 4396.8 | 10.62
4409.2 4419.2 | 9.739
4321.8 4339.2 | 12.95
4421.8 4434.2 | 9.311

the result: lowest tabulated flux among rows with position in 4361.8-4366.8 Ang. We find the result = 11.92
